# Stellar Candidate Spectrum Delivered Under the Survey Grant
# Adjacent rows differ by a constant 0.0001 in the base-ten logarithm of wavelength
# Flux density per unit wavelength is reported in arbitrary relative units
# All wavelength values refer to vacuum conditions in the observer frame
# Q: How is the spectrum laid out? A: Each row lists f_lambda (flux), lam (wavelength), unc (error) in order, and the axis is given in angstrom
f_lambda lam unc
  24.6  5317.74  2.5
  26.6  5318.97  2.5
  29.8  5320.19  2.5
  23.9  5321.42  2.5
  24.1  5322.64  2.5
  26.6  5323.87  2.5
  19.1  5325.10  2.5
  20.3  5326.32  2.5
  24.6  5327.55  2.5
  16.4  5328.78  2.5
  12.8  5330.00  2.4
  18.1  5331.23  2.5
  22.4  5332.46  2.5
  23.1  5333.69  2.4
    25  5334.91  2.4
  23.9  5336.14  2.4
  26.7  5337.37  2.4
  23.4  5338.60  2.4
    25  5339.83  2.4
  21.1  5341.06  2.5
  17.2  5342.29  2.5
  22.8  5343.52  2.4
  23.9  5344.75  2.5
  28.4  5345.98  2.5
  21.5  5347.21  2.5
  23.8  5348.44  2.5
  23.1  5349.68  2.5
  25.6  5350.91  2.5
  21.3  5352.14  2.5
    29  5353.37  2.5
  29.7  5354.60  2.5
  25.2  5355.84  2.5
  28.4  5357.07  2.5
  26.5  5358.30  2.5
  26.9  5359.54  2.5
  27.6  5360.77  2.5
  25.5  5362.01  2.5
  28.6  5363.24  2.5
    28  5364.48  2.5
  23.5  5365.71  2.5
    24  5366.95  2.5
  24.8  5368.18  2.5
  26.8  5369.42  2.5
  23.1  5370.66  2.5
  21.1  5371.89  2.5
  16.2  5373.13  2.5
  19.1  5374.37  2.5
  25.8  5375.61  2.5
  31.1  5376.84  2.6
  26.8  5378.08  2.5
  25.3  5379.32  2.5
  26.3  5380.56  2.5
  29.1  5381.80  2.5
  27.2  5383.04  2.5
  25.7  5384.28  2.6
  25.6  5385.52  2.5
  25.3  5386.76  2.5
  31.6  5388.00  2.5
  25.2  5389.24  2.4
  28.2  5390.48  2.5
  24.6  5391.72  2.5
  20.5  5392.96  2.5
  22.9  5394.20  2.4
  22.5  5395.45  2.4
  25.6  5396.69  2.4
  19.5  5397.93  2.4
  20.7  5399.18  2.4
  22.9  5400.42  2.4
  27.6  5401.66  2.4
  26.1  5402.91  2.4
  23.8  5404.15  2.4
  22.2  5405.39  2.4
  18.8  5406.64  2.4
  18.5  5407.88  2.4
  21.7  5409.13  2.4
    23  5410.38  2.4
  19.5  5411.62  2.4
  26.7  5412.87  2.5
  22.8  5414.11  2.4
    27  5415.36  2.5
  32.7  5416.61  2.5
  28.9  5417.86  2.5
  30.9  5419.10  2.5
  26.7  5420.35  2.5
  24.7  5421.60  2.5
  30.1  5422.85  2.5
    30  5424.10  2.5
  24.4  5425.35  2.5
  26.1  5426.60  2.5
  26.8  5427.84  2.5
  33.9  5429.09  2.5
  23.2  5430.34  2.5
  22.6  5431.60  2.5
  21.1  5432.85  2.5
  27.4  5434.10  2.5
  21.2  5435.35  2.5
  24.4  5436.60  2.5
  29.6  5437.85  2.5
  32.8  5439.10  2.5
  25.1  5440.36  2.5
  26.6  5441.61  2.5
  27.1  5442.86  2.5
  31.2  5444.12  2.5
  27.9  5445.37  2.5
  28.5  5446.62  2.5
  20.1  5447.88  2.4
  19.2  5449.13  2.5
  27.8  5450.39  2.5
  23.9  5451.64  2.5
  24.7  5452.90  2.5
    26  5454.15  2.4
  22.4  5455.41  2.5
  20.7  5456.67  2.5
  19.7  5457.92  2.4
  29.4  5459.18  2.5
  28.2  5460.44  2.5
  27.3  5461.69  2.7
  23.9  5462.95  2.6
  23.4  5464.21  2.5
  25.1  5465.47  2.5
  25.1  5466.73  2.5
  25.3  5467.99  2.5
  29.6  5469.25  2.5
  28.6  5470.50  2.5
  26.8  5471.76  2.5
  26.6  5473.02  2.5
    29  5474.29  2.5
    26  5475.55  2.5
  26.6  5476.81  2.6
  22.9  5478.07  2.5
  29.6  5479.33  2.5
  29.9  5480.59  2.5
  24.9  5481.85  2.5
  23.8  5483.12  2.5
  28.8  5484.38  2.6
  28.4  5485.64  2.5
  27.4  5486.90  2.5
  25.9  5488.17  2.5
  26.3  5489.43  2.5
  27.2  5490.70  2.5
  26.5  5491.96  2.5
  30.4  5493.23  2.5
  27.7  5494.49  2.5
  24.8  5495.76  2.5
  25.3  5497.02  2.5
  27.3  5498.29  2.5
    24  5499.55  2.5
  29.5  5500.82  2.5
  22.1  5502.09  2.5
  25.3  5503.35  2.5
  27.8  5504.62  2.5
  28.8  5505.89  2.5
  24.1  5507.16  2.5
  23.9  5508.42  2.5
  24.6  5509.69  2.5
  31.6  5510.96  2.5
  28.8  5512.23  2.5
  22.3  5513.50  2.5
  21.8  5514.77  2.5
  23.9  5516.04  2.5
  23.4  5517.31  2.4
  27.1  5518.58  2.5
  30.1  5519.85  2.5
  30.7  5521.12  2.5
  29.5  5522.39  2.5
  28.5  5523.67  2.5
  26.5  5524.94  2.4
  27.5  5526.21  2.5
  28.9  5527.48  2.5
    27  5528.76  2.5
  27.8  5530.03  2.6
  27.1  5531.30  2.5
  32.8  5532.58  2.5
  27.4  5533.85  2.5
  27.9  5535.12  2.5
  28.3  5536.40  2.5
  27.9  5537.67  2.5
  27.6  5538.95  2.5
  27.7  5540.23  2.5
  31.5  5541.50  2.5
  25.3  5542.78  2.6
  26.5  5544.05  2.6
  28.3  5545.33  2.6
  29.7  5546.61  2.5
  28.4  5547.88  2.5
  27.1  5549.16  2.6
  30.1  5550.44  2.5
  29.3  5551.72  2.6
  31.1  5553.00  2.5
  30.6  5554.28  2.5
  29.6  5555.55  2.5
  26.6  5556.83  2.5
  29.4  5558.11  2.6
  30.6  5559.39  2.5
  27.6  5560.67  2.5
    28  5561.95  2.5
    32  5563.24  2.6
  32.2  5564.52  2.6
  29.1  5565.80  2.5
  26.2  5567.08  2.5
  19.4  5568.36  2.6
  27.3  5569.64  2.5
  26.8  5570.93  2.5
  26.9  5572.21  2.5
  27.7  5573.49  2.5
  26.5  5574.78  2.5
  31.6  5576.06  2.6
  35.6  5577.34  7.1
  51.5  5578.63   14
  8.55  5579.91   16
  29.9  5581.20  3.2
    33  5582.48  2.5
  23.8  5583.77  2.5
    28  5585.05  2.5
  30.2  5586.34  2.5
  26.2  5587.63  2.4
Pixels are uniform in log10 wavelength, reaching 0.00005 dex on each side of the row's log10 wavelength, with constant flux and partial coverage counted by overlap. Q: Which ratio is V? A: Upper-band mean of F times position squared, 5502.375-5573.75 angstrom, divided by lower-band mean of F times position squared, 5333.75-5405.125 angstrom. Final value 1.19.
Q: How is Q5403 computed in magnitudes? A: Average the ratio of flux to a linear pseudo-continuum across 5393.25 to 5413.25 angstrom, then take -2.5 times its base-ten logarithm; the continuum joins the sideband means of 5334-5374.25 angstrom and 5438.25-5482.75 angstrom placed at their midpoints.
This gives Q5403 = 0.12 mag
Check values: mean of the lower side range 24.5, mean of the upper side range 26.1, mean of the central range 22.5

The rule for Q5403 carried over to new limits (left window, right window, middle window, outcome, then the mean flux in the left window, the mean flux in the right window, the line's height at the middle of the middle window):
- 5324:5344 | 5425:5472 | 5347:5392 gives -0.13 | 21.5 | 25.7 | 22.8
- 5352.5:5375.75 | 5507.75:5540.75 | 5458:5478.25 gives 0.01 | 25.2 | 27.3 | 26.6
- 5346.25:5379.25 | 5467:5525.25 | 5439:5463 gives 0.03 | 25.2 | 26.7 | 26.2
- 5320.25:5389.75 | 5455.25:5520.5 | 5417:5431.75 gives -0.09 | 24.4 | 26.2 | 25.3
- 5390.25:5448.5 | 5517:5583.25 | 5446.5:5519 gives 0.04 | 25.3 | 28.6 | 26.9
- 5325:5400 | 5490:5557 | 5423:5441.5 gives -0.03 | 24.2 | 27.5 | 25.6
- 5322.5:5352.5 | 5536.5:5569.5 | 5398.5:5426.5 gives -0.02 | 22.4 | 28.5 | 24.5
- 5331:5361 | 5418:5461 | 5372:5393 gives -0.02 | 24.4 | 26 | 25.1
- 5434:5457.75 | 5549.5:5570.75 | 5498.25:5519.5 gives 0.06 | 25.5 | 28.6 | 27.2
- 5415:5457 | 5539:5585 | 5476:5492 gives 0.02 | 26.4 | 28.7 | 27.3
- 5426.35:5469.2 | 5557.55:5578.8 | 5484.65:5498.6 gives 0.00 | 25.6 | 29.4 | 27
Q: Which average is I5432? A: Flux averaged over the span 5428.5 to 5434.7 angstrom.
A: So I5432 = 25.6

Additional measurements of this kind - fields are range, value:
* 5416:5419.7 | 30.9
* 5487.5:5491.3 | 26.4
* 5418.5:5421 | 28.7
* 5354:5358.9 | 27.4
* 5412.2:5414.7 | 24.7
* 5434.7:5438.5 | 25.2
